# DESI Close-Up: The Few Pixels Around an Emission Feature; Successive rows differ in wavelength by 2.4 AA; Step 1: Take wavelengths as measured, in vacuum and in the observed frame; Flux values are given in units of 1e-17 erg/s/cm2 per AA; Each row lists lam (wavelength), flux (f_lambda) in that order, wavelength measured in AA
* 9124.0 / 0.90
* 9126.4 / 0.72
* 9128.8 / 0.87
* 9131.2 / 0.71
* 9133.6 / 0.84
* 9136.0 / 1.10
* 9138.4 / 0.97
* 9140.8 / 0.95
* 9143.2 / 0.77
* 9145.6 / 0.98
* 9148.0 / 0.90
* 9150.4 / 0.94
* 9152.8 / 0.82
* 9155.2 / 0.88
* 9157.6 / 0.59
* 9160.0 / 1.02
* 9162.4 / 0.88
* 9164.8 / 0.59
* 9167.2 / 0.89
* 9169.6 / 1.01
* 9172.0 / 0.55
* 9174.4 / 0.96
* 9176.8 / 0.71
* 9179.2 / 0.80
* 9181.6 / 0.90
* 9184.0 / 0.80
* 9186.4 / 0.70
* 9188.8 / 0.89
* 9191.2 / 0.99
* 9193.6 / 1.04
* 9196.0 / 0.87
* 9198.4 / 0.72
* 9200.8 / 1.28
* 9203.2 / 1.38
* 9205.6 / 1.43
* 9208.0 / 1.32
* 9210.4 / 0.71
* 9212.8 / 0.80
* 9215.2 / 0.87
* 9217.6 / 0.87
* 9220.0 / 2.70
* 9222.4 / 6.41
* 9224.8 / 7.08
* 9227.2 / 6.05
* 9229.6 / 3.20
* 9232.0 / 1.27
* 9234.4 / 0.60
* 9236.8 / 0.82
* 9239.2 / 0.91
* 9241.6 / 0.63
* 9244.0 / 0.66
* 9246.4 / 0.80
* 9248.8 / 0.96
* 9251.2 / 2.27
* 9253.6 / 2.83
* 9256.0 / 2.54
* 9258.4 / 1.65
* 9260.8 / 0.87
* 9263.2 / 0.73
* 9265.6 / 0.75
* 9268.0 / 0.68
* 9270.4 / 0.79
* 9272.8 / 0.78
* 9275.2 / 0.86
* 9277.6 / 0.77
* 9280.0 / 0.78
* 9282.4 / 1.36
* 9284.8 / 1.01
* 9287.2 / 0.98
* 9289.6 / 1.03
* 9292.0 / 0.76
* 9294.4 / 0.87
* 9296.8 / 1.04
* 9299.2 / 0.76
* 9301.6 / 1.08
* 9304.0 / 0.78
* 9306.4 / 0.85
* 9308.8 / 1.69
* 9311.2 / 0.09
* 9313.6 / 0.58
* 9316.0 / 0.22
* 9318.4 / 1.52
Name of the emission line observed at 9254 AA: [N II]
